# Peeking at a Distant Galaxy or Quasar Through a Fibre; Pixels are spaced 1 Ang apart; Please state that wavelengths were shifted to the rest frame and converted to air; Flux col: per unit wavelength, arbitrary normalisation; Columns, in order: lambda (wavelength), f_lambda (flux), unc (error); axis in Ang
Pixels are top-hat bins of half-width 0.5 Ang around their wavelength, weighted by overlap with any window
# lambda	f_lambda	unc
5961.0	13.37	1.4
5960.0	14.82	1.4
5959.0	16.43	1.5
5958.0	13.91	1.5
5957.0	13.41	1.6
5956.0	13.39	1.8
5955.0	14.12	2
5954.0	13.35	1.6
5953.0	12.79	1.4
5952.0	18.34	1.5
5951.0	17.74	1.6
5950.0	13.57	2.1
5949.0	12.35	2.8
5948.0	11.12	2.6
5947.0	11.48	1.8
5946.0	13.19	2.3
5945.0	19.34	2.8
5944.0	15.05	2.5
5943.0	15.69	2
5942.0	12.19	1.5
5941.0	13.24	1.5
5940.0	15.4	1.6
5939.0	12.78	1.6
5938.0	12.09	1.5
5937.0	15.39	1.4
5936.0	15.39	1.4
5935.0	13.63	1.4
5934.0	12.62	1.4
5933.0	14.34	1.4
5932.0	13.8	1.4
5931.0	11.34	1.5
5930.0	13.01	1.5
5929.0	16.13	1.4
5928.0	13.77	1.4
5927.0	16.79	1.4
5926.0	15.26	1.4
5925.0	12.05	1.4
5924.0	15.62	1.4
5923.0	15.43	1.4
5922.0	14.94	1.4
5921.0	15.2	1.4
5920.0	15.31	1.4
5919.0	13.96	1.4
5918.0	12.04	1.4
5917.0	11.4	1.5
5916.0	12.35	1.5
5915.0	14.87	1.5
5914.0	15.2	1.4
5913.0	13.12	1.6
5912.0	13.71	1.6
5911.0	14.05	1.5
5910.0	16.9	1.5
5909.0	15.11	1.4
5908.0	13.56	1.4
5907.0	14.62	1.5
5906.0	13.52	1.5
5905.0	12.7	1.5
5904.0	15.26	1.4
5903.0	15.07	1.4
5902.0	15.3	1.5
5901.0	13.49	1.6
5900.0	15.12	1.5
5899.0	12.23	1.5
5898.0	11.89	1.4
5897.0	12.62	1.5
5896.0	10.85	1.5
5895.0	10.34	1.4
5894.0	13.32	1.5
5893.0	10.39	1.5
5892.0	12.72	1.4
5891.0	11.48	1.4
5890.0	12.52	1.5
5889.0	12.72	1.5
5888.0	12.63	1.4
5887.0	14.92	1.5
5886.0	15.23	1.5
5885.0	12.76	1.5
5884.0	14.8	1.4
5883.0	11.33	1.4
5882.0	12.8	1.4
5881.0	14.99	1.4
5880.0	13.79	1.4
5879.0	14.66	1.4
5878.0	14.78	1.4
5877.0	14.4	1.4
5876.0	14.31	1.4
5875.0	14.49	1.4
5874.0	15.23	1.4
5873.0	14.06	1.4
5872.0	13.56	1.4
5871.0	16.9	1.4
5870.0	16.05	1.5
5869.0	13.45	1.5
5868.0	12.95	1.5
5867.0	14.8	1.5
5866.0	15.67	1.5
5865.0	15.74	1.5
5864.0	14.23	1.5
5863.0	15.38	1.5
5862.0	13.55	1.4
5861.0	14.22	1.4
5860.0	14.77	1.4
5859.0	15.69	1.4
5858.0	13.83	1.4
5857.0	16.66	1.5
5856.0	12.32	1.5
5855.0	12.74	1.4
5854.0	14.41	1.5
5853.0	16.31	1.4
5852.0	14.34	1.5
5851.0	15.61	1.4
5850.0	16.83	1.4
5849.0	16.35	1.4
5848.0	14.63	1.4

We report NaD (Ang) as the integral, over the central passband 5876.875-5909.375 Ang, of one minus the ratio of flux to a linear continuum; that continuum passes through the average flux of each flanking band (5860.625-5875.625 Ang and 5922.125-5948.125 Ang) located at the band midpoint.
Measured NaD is 2.5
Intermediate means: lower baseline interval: 14.7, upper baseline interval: 14.1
